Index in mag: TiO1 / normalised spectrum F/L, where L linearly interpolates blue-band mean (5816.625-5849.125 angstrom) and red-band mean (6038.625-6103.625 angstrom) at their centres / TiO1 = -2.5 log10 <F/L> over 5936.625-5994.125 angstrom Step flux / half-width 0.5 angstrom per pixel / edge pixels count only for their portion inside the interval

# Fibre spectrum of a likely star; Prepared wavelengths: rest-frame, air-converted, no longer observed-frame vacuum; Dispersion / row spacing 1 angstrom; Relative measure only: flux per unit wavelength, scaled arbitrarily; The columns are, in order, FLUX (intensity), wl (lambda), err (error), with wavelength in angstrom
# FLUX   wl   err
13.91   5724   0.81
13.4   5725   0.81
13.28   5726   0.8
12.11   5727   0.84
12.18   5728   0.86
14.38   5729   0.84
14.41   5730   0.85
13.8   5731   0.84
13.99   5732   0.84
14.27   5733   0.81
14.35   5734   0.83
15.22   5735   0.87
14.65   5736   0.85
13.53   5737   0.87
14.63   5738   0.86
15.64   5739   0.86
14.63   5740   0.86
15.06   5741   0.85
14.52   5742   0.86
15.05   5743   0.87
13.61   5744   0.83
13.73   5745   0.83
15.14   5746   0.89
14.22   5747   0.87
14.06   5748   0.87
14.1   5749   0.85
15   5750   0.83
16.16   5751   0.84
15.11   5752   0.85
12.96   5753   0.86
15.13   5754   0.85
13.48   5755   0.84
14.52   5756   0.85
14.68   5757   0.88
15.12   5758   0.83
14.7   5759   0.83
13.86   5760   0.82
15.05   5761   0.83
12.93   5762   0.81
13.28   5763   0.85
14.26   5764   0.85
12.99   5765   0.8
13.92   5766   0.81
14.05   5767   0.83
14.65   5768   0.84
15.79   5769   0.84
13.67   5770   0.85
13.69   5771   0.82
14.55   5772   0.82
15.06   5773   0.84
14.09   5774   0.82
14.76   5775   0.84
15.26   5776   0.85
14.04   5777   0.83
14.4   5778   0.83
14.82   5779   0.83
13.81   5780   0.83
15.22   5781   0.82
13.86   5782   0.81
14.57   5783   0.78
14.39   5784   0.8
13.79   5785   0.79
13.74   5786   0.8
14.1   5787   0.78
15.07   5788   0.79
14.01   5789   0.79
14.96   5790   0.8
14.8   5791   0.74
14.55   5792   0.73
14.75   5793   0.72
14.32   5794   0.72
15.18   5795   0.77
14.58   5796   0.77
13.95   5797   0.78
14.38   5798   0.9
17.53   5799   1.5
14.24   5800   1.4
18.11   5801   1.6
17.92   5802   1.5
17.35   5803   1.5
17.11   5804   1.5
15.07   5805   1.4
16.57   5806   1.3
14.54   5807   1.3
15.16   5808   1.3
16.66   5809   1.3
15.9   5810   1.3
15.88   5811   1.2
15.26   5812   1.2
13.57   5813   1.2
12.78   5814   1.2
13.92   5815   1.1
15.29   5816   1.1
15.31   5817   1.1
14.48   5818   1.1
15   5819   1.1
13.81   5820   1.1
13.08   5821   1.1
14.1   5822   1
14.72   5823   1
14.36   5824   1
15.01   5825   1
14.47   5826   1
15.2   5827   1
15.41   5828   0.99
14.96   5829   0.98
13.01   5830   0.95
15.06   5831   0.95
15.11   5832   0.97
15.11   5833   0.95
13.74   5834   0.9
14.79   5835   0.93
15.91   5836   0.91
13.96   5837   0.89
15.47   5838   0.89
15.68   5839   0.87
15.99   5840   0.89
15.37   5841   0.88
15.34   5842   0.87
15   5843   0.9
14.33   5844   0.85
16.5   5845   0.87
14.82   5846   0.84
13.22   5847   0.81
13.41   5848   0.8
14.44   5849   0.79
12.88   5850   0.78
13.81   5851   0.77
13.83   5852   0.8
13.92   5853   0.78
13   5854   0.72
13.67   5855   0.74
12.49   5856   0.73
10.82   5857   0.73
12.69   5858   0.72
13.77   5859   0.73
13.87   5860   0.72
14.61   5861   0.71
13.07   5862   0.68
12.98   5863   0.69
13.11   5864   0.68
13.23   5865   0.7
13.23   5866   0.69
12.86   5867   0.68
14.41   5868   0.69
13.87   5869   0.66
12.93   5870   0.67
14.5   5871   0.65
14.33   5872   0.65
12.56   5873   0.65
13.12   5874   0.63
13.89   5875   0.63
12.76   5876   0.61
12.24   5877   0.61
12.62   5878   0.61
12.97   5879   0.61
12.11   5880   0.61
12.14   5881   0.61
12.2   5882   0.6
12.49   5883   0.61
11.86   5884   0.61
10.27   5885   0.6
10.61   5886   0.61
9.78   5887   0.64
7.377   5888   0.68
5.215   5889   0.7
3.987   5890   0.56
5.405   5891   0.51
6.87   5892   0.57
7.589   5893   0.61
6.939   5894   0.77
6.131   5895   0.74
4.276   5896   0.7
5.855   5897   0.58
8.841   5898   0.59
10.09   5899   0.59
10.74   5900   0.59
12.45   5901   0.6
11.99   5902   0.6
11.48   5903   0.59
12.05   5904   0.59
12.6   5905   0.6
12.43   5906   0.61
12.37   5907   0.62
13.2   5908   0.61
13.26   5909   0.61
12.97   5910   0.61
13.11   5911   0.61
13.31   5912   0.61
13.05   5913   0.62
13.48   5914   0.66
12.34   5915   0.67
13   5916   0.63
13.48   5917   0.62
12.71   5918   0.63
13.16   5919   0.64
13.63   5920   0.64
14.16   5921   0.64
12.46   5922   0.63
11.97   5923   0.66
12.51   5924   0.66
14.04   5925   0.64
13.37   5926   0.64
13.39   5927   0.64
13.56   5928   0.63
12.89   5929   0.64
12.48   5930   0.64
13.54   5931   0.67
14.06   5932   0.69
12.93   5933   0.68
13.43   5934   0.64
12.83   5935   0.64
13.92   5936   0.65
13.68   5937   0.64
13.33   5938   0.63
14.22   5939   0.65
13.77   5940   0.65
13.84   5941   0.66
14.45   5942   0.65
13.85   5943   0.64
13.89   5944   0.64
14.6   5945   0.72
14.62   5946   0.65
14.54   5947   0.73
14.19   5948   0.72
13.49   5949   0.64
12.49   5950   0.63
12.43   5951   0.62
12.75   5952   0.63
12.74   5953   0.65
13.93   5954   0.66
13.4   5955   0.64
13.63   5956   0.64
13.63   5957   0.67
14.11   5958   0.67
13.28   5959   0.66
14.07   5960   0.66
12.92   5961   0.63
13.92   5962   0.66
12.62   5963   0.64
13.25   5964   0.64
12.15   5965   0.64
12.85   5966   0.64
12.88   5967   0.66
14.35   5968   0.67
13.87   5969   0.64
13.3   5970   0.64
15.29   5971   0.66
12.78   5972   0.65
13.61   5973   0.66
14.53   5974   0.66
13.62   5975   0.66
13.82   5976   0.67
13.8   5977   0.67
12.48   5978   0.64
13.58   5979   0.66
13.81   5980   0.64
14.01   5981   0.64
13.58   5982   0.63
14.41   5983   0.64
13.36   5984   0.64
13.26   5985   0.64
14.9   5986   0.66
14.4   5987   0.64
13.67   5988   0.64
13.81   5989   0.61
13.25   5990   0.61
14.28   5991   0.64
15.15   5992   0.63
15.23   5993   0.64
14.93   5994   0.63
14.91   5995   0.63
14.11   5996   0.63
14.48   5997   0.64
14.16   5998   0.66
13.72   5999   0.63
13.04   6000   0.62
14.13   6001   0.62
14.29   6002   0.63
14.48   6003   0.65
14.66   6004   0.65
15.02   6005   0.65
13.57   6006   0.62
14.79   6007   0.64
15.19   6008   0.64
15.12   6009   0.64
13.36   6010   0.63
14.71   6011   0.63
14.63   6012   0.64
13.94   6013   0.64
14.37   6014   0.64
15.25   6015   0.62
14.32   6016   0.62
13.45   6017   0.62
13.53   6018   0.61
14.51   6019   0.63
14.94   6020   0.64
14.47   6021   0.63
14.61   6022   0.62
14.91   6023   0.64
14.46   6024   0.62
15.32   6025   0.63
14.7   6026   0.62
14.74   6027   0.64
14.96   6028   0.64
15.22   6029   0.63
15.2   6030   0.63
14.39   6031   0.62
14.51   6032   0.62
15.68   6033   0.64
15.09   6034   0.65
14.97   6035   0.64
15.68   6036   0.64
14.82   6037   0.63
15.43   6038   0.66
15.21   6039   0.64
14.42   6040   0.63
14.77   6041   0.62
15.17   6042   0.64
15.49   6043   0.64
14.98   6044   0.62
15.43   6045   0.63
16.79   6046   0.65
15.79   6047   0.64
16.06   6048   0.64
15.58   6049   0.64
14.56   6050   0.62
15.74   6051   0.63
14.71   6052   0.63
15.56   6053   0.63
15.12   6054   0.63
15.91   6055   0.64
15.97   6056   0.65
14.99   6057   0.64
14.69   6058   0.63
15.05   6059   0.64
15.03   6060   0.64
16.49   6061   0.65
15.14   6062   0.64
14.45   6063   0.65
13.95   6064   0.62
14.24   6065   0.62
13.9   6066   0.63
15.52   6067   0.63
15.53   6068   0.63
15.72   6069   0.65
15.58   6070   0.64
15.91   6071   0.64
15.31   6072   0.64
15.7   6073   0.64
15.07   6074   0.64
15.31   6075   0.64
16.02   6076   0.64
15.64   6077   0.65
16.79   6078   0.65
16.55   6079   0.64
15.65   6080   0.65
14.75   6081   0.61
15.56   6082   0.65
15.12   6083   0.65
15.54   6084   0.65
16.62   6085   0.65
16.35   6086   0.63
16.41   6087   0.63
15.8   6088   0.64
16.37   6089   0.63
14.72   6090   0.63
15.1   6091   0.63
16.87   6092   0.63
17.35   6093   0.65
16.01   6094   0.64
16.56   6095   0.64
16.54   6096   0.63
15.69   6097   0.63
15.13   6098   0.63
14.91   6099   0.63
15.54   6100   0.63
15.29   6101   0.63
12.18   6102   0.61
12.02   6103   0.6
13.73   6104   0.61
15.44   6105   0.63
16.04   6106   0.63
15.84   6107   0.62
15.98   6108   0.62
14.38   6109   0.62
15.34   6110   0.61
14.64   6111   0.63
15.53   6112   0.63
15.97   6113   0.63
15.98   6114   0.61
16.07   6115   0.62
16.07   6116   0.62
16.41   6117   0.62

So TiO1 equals 0.10 mag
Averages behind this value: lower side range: 14.7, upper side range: 15.4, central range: 13.7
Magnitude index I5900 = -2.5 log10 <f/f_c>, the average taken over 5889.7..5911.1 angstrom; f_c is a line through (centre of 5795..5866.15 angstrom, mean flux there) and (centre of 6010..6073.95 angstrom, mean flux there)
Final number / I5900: 0.45 mag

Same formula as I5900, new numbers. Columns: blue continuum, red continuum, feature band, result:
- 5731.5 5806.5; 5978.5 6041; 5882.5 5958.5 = 0.21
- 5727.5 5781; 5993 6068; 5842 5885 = 0.09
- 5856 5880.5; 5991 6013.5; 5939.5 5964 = 0.03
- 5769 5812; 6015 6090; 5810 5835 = 0.04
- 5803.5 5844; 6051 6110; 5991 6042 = 0.05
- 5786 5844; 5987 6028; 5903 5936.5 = 0.13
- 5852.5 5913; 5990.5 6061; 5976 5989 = 0.00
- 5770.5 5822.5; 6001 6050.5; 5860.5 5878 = 0.11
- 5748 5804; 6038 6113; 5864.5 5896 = 0.34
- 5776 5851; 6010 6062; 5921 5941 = 0.12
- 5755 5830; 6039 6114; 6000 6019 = 0.07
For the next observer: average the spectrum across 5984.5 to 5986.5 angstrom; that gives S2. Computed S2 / 14.1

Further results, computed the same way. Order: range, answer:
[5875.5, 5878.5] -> 12.5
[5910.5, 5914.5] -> 13.2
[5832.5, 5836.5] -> 14.9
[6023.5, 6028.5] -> 14.8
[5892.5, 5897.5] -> 6.16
